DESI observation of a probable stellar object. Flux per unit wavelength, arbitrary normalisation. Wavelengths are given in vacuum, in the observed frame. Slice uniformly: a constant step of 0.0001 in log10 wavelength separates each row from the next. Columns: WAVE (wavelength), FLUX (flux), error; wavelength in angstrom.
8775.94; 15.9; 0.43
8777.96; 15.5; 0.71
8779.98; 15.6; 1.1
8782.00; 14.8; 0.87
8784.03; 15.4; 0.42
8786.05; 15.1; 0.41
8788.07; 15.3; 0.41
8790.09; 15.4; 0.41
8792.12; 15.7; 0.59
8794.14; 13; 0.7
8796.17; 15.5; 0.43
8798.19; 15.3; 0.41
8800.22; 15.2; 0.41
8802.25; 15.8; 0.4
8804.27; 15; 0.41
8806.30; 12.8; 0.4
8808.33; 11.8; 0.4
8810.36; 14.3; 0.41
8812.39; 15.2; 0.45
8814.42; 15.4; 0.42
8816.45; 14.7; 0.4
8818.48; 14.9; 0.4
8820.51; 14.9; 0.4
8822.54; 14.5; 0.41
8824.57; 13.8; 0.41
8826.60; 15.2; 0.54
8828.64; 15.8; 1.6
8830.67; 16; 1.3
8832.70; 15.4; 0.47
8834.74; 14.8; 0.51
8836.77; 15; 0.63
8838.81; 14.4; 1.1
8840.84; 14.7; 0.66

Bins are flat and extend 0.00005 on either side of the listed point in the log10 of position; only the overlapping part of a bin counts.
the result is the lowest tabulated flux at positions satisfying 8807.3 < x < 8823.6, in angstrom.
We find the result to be 11.8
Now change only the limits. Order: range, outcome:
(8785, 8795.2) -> 13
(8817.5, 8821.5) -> 14.9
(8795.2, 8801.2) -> 15.2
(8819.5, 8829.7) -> 13.8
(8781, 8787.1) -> 14.8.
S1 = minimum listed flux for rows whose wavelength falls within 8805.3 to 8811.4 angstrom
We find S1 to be 11.8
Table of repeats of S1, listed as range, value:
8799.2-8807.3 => 12.8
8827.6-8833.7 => 15.4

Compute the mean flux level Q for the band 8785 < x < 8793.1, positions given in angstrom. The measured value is 15.4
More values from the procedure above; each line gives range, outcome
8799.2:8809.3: 14.1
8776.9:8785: 15.3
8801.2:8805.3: 15.4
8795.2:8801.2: 15.3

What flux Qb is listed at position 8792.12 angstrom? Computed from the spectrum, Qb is 15.7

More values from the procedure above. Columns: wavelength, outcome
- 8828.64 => 15.8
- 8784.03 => 15.4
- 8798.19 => 15.3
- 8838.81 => 14.4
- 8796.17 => 15.5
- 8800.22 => 15.2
